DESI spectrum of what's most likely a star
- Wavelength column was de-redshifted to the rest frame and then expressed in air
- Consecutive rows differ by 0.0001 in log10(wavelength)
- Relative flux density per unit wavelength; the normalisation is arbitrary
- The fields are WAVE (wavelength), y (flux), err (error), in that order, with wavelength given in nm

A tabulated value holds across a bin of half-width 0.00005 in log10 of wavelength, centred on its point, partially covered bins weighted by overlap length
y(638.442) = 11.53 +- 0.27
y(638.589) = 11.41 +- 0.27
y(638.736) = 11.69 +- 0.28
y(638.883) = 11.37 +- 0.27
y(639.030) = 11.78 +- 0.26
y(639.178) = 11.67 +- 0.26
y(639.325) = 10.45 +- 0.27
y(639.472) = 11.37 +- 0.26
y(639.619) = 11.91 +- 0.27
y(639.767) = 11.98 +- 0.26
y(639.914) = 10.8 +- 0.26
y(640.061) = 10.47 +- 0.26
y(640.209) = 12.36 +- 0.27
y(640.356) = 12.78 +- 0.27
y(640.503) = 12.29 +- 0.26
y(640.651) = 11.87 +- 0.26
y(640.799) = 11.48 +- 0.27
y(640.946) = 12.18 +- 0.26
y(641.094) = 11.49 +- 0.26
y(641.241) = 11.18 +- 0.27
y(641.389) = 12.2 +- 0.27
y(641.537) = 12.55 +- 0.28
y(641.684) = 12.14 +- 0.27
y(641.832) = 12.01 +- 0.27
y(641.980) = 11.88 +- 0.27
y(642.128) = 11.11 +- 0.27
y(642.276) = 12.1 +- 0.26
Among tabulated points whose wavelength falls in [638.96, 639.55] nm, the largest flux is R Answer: 11.78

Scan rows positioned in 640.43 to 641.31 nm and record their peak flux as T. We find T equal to 12.29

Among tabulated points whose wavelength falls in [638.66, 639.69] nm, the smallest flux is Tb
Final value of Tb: 10.45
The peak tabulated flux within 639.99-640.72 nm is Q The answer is 12.78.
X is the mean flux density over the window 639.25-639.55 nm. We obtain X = 11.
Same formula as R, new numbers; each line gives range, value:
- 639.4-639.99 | 11.98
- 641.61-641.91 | 12.14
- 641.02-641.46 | 12.2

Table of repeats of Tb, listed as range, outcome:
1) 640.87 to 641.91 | 11.18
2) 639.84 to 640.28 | 10.47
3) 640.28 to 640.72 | 11.87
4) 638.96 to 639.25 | 11.67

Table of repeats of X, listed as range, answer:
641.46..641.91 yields 12.2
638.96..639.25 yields 11.7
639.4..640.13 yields 11.3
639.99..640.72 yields 12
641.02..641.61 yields 11.9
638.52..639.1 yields 11.6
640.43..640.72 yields 12.1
